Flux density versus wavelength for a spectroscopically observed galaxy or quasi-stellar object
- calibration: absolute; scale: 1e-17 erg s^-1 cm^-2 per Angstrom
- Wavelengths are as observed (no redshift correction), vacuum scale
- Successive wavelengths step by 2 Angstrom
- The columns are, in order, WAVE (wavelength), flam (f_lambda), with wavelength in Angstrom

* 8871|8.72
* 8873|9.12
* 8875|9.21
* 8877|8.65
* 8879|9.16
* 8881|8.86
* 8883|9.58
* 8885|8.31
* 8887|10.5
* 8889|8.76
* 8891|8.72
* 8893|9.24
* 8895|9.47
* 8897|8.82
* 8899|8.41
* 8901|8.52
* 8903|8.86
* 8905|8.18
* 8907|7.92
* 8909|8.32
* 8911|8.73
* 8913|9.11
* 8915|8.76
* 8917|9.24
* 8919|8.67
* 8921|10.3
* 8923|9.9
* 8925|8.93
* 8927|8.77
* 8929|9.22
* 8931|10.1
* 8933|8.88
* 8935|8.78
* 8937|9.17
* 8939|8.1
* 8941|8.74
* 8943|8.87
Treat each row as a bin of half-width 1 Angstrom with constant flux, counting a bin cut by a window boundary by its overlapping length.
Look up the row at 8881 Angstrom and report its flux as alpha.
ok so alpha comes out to 8.86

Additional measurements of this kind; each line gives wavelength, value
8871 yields 8.72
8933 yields 8.88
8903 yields 8.86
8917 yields 9.24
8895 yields 9.47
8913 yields 9.11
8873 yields 9.12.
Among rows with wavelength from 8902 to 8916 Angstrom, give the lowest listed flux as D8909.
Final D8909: 7.92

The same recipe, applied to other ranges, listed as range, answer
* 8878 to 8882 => 8.86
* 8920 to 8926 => 8.93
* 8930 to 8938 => 8.78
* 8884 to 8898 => 8.31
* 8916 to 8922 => 8.67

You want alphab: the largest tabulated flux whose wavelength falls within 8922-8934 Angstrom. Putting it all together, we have 10.1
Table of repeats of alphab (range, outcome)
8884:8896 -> 10.5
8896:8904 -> 8.86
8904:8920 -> 9.24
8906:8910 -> 8.32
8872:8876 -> 9.21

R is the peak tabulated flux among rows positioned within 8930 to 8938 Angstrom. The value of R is 10.1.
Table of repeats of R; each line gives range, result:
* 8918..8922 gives 10.3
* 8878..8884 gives 9.58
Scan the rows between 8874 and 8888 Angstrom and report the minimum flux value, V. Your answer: 8.31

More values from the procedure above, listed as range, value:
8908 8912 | 8.32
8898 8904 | 8.41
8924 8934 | 8.77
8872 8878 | 8.65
